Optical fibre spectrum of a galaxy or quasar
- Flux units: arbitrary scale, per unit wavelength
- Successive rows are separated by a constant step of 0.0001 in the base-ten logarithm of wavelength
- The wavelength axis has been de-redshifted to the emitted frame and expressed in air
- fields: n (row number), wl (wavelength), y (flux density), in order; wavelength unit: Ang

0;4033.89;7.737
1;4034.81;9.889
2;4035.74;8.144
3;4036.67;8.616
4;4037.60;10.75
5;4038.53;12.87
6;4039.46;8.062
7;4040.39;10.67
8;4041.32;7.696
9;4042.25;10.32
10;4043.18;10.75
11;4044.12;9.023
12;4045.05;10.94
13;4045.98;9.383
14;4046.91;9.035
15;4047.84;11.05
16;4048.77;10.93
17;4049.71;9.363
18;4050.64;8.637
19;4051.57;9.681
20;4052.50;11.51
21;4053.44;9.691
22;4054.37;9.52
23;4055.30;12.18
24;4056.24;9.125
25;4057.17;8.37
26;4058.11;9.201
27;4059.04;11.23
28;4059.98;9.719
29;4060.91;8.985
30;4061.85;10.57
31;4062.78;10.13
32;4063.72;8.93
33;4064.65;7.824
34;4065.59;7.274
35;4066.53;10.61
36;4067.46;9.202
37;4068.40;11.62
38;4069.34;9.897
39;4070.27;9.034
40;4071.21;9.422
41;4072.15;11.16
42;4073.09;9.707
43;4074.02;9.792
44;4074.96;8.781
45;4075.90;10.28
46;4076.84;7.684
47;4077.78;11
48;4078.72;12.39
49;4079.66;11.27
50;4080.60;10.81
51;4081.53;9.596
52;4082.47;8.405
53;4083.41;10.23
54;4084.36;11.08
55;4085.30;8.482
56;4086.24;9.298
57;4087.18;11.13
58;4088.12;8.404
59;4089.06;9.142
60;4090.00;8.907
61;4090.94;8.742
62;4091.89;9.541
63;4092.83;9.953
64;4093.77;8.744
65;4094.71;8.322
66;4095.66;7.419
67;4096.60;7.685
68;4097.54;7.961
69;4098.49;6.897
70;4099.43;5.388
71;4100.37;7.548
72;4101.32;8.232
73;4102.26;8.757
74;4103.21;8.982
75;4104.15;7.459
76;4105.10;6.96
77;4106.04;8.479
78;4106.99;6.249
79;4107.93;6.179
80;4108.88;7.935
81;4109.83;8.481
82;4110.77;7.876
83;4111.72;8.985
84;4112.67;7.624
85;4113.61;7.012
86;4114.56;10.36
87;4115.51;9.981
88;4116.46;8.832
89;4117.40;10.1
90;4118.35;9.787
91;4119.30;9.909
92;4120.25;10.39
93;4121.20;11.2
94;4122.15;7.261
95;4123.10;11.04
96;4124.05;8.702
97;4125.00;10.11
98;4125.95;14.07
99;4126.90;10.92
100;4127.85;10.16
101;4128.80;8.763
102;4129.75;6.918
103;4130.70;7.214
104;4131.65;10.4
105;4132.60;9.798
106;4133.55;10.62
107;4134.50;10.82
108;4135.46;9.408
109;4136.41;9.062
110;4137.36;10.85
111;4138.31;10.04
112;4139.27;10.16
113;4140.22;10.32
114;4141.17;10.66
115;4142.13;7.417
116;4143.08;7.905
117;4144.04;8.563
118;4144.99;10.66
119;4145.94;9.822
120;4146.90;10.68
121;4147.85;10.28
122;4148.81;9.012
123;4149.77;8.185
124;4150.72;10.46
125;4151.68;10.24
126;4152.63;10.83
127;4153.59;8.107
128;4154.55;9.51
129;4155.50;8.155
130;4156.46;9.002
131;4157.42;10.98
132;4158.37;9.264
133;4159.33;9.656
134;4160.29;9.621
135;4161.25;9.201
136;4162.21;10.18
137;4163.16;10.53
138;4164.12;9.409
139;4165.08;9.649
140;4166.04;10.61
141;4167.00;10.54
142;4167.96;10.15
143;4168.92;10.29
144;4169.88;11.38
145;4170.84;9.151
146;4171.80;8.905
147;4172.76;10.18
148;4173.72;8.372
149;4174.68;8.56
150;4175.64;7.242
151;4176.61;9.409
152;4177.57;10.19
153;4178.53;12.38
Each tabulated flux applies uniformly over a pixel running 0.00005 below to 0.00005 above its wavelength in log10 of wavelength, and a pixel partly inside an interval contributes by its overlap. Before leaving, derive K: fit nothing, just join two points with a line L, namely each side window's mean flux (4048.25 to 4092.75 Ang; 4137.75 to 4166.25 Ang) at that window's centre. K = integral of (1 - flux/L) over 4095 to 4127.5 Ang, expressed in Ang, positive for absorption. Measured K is 3.4 Ang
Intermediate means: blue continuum 9.76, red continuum 9.63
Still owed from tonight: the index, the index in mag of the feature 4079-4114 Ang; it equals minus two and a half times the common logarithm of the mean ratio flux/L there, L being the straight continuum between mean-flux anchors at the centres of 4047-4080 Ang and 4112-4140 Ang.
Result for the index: 0.151 mag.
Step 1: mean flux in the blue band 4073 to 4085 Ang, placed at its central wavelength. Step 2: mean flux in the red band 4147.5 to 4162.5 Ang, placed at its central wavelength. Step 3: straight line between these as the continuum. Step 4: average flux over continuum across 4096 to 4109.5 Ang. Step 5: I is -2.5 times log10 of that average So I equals 0.303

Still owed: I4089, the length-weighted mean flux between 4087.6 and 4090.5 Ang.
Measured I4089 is 8.88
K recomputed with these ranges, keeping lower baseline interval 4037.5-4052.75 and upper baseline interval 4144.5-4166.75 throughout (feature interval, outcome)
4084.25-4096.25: 1.0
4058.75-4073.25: 0.4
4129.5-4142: 0.1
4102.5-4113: 2.2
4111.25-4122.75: 0.6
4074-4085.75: -0.1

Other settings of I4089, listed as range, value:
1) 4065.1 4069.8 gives 9.7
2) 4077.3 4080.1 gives 11.5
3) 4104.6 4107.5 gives 7.22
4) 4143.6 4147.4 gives 9.97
